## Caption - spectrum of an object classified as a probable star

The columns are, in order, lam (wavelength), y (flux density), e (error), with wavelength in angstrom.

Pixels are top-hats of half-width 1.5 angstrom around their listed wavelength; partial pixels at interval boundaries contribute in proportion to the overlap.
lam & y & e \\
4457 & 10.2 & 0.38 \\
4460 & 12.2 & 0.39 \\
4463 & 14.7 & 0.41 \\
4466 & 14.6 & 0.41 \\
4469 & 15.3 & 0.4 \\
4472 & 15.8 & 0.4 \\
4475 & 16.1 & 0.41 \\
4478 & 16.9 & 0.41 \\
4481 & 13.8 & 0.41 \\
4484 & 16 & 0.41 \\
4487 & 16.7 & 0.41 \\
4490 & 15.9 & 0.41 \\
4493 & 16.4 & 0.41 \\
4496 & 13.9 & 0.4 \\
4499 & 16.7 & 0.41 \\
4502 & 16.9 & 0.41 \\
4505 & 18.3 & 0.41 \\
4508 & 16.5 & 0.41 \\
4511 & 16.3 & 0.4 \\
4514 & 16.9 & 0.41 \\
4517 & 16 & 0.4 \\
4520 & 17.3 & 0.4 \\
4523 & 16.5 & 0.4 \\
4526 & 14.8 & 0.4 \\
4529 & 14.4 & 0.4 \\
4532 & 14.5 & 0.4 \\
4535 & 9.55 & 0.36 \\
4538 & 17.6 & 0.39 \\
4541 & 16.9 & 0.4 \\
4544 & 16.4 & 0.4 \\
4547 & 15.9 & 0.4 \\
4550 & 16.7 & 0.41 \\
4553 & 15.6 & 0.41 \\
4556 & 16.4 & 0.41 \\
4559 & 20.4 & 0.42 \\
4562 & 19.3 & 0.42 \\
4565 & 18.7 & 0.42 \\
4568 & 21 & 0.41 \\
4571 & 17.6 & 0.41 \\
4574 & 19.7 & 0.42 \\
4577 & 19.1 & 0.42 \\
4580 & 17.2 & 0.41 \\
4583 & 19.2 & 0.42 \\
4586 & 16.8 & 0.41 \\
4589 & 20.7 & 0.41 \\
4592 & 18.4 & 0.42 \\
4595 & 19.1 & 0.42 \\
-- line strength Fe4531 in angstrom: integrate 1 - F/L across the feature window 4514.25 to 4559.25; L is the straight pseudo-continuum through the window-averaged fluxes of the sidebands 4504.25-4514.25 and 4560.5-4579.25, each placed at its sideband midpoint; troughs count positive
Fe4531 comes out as 5.3 angstrom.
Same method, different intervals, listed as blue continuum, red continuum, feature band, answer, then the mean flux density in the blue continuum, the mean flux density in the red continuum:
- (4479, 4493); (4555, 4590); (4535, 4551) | 1.6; 15.7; 18.9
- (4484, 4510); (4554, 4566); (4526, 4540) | 2.7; 16.4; 18.6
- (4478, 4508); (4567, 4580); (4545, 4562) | 1.1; 16.1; 19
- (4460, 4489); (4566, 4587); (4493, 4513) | -0.2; 15.4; 18.7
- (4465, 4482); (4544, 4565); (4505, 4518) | -0.2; 15.5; 17.4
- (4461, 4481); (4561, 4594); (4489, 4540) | 2.9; 15.3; 18.9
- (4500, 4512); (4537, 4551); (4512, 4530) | 0.9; 17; 16.7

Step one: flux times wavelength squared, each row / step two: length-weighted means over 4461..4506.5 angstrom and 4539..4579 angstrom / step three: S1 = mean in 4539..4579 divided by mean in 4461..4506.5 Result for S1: 1.17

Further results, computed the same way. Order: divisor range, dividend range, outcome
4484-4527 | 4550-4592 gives 1.16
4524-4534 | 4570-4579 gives 1.33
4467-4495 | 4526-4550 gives 0.98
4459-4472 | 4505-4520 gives 1.18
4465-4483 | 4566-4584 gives 1.28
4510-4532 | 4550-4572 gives 1.17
